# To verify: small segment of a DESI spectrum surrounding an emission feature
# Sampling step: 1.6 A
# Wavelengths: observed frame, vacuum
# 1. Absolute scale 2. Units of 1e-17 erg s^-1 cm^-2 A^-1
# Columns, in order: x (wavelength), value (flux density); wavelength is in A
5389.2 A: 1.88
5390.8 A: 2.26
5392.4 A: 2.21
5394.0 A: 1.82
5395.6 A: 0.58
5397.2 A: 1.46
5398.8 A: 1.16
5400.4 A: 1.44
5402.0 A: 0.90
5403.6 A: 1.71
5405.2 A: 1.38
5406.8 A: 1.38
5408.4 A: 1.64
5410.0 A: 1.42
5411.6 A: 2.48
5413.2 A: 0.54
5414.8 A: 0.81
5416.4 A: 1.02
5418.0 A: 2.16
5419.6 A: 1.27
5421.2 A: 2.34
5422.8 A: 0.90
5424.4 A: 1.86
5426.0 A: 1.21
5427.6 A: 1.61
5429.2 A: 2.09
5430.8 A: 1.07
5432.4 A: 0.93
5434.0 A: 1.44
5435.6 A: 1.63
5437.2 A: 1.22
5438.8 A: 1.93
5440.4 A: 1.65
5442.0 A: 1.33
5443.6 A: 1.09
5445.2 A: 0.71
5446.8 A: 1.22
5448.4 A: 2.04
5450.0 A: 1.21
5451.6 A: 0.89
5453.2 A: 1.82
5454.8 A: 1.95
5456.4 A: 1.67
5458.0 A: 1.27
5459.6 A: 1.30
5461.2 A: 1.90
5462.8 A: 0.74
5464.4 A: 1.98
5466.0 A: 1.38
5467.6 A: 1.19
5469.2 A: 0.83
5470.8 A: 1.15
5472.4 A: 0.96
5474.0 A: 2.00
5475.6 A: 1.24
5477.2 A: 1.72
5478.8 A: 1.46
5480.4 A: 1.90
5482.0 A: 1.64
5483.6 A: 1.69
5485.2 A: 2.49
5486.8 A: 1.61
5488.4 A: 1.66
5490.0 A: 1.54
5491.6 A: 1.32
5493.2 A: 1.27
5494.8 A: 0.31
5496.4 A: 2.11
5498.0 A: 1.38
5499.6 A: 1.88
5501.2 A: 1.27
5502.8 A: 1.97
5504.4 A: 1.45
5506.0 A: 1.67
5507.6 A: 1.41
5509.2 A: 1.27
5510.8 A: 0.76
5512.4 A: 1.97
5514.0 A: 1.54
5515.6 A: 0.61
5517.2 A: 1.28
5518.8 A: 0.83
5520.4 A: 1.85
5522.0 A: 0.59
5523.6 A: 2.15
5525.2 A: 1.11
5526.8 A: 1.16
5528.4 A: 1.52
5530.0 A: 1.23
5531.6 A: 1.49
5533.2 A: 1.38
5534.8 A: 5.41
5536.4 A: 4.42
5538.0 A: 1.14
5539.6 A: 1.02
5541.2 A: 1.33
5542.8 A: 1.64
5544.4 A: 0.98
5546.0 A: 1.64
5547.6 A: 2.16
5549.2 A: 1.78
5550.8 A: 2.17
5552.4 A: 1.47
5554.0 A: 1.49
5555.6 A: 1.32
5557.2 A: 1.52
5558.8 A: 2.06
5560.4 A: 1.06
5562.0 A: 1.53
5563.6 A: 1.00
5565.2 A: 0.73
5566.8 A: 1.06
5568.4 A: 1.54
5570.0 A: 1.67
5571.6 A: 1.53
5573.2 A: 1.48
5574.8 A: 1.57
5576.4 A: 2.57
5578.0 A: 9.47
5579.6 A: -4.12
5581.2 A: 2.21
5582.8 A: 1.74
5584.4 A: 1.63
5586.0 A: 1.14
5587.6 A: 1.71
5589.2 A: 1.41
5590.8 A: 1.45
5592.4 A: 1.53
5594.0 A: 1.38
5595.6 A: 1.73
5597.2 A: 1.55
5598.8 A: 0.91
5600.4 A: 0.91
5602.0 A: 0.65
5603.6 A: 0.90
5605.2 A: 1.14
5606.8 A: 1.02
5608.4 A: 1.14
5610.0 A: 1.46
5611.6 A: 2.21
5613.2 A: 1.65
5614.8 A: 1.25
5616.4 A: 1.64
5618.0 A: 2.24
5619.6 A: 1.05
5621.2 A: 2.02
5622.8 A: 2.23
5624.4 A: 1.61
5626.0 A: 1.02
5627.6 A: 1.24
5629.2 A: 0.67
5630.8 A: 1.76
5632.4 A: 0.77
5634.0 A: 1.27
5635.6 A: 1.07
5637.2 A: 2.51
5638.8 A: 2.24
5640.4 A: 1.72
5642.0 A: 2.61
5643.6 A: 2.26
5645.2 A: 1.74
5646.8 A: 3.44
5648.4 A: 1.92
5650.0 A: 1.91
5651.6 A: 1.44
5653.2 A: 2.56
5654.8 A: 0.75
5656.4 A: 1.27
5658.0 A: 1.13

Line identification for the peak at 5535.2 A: Hbeta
